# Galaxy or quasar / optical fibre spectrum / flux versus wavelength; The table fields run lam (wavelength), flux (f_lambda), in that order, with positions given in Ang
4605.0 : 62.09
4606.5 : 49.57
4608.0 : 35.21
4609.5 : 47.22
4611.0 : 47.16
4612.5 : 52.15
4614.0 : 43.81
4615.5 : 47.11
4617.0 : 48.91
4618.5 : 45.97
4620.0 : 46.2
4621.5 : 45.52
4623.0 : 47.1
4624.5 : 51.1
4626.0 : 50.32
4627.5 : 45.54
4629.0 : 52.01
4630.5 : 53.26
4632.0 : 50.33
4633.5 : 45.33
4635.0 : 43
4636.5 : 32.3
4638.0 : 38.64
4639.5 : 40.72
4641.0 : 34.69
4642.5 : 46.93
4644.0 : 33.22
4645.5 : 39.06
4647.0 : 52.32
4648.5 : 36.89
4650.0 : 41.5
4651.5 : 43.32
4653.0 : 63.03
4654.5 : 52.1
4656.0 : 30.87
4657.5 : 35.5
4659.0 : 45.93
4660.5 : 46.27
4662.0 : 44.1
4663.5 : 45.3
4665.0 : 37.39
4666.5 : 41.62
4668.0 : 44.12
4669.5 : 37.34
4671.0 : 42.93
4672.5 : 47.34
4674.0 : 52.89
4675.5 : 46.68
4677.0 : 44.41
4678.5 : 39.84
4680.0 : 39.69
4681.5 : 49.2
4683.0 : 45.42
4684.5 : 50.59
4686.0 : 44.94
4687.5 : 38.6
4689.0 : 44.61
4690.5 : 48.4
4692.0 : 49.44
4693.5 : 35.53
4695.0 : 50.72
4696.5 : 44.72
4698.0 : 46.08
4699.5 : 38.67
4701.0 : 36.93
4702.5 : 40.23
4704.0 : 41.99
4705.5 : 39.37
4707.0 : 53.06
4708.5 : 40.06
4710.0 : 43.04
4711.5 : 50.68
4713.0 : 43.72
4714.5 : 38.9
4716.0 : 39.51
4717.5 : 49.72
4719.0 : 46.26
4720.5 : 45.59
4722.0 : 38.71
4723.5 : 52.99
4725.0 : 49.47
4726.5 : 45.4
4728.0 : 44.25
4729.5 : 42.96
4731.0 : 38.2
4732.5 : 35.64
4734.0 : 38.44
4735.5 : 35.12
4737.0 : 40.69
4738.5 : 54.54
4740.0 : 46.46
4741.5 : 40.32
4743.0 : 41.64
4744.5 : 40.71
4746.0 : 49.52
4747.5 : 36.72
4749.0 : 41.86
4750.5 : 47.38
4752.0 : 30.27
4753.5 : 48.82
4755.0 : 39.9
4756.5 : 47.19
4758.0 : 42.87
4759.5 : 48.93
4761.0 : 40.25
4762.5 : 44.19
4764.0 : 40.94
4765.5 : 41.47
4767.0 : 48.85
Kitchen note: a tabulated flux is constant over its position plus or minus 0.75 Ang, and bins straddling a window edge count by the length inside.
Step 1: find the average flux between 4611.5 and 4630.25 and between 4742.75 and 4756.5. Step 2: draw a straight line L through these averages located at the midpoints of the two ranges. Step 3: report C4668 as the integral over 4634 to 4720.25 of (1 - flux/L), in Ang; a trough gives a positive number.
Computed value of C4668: 3.99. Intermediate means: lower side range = 48.1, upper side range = 42.2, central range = 43.4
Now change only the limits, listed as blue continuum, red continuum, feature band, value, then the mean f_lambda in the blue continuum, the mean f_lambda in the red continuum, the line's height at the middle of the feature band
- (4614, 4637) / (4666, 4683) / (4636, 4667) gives 2.4 Ang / 47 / 44.3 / 45.6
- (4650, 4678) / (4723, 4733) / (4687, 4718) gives 0.5 Ang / 44.4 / 44.1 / 44.2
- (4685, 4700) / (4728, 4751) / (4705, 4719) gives -0.3 Ang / 44.4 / 42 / 43.4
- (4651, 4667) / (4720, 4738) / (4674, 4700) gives -0.8 Ang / 44.2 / 42.4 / 43.5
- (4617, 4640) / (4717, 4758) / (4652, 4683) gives 0.5 Ang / 46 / 43.2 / 45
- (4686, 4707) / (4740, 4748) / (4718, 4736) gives -0.1 Ang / 43.2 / 42.4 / 42.7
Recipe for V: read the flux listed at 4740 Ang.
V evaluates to 46.46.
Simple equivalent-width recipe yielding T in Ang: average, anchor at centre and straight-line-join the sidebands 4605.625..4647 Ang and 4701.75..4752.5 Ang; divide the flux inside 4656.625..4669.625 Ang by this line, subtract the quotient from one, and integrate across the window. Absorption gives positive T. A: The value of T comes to 0.7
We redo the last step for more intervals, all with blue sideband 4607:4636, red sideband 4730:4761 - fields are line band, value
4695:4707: 0.4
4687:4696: -0.1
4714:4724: -0.3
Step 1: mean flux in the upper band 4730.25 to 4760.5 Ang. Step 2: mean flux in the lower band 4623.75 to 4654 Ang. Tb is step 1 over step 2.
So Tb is 0.9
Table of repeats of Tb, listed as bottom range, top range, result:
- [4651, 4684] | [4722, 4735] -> 0.97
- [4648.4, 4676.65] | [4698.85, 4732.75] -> 0.98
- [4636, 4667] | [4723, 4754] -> 1.02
